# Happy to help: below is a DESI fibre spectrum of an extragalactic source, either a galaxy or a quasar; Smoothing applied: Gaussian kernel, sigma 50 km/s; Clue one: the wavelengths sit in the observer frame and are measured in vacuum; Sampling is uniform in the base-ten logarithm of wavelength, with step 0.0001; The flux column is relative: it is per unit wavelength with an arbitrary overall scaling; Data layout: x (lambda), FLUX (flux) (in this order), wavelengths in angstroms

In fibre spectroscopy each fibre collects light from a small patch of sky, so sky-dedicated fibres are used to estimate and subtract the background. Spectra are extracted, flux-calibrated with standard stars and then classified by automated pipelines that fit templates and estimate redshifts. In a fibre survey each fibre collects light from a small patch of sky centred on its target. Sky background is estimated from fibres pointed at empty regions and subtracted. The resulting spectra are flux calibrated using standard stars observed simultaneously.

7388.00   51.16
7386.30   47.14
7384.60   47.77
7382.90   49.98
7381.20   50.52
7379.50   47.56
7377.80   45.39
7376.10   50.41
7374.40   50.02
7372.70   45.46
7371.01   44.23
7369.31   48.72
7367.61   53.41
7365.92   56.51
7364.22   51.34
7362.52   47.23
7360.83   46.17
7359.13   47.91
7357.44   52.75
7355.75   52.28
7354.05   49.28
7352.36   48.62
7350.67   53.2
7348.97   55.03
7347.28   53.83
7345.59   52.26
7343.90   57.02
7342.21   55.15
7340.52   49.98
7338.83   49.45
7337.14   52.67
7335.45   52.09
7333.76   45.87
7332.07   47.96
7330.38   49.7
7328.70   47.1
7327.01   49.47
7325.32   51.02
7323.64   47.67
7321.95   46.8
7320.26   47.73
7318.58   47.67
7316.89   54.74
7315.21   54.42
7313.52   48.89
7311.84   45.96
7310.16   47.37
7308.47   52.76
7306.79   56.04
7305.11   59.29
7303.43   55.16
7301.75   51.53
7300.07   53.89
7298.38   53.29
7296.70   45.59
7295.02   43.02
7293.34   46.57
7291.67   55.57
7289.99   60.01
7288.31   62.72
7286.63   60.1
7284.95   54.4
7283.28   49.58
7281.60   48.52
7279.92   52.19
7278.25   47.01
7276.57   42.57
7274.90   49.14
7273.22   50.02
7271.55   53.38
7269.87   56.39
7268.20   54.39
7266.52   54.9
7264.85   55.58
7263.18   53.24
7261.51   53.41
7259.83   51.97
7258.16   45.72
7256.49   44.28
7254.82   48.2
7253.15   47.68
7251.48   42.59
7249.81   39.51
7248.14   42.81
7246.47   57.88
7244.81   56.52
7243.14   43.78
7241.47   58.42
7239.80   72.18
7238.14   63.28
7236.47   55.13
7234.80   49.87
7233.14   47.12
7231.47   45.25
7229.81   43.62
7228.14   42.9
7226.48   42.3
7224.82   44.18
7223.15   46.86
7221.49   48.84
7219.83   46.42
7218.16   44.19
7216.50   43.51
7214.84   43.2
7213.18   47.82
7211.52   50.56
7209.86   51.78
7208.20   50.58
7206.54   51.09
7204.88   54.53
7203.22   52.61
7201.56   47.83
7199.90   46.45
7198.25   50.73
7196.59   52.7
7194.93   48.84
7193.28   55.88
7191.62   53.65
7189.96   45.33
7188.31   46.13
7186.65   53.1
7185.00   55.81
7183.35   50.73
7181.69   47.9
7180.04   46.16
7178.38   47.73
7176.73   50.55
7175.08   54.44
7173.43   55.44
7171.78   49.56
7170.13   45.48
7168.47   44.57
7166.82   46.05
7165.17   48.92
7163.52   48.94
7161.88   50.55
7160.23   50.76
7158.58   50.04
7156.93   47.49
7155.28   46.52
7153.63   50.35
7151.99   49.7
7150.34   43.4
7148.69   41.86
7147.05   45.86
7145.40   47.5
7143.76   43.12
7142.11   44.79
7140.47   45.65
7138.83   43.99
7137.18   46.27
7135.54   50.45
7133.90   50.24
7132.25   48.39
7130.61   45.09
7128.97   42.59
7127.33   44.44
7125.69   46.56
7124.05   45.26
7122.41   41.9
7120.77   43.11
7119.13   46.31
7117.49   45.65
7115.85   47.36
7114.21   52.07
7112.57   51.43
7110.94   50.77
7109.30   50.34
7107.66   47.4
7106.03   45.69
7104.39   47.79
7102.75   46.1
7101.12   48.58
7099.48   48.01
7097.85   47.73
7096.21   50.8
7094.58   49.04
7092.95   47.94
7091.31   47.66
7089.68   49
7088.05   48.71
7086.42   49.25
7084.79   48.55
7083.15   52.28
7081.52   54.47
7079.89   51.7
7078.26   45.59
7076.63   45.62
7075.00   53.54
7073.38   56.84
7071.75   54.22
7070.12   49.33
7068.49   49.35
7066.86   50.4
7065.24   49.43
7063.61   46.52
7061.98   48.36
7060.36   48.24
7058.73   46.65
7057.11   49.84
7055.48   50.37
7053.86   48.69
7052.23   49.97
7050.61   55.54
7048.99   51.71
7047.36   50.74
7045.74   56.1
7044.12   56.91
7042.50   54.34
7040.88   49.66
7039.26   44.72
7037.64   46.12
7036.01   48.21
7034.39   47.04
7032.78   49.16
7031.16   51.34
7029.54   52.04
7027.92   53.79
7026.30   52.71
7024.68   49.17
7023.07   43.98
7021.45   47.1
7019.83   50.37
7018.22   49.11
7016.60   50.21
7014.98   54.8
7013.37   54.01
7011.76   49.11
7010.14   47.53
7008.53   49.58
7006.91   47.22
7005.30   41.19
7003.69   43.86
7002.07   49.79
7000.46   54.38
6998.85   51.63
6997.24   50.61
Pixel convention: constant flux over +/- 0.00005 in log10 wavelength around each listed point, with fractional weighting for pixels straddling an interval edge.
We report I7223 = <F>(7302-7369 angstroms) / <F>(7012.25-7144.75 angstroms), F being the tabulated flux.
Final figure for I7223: 1.04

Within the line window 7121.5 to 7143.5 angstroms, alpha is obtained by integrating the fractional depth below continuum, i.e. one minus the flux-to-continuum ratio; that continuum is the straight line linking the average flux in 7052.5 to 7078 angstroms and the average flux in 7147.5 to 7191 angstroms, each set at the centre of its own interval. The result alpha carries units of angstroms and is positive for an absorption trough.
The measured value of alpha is 1.5 angstroms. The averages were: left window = 49.7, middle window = 45.7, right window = 48.8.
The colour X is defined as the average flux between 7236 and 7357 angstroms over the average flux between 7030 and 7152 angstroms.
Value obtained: 1.1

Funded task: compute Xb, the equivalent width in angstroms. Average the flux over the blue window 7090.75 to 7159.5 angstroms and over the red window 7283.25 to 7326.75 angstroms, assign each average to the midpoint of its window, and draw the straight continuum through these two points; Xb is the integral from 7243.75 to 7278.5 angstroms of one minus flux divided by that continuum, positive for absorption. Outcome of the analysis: 0.6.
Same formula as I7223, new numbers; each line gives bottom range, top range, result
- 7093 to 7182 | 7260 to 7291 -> 1.12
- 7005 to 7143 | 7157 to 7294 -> 1.03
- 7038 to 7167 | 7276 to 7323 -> 1.06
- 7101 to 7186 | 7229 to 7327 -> 1.08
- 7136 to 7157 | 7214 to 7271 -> 1.08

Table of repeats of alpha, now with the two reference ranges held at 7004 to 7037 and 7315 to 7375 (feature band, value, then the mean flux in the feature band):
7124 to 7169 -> 2.6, 46.8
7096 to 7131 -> 1.8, 47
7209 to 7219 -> 0.6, 46.8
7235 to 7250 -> -1.4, 54.8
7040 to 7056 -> -1.0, 52.4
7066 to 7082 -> -0.5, 51.1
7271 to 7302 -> -0.8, 51.5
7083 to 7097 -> 0.1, 49.1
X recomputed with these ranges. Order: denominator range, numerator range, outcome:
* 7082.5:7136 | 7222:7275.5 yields 1.06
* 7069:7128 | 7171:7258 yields 1.02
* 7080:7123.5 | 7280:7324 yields 1.07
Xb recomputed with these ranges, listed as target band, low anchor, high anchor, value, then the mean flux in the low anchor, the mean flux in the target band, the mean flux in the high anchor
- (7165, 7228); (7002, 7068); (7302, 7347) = 1.8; 49.6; 48.9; 51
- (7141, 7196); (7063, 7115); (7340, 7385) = 1.2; 49.6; 48.7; 50.5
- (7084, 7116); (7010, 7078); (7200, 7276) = 0.9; 50.3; 48.7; 49.8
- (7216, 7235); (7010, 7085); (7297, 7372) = 2.0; 50.4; 45.3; 50.9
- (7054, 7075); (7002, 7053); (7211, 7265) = -0.1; 49.9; 50.1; 49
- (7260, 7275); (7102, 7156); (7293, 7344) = -1.2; 46.6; 53.5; 50.5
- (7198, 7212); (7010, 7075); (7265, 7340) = 0.1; 50.4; 50.7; 51.3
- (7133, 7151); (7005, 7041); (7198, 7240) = 1.2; 49.1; 45.8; 49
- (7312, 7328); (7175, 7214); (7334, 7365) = 0.5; 50.5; 49.6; 51.3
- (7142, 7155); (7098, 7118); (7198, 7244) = 0.8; 48.5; 45.9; 49.5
